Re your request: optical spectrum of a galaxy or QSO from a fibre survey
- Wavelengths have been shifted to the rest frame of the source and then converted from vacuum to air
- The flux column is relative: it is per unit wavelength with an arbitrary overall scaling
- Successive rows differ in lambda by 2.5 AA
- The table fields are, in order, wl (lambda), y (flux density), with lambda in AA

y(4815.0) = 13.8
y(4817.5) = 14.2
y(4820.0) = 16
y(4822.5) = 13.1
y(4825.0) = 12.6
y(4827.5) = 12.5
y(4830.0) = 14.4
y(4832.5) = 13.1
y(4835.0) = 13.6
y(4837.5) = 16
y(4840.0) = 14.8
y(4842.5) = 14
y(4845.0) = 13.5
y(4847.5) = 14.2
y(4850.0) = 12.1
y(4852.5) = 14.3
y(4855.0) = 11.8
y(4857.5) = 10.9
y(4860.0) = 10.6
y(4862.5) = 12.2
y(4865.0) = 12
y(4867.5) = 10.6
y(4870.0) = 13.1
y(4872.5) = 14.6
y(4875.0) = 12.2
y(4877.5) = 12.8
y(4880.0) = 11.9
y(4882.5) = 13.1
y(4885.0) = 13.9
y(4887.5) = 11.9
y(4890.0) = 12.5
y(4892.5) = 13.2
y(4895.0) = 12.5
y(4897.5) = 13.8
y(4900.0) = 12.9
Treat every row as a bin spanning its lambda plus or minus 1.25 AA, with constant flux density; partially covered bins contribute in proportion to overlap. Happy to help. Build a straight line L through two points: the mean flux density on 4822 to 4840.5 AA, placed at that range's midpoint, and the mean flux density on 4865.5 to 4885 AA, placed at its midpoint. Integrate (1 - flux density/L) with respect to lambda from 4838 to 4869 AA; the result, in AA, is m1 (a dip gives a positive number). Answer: 1.3 AA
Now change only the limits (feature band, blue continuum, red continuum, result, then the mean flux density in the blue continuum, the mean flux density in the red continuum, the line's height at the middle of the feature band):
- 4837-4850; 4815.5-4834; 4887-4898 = -0.7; 13.7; 12.8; 13.4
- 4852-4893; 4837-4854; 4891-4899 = 3.4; 14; 13.1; 13.5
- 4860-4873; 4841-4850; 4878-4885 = 0.9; 13.7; 12.8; 13.2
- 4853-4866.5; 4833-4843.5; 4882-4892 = 2.1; 14.5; 12.9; 13.8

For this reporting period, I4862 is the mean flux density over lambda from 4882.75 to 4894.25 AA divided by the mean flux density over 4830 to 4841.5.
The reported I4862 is 0.90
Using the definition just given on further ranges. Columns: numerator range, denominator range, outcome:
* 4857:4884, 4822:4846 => 0.89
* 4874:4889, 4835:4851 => 0.90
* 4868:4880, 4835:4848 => 0.89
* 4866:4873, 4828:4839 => 0.89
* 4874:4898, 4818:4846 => 0.91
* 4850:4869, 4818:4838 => 0.85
